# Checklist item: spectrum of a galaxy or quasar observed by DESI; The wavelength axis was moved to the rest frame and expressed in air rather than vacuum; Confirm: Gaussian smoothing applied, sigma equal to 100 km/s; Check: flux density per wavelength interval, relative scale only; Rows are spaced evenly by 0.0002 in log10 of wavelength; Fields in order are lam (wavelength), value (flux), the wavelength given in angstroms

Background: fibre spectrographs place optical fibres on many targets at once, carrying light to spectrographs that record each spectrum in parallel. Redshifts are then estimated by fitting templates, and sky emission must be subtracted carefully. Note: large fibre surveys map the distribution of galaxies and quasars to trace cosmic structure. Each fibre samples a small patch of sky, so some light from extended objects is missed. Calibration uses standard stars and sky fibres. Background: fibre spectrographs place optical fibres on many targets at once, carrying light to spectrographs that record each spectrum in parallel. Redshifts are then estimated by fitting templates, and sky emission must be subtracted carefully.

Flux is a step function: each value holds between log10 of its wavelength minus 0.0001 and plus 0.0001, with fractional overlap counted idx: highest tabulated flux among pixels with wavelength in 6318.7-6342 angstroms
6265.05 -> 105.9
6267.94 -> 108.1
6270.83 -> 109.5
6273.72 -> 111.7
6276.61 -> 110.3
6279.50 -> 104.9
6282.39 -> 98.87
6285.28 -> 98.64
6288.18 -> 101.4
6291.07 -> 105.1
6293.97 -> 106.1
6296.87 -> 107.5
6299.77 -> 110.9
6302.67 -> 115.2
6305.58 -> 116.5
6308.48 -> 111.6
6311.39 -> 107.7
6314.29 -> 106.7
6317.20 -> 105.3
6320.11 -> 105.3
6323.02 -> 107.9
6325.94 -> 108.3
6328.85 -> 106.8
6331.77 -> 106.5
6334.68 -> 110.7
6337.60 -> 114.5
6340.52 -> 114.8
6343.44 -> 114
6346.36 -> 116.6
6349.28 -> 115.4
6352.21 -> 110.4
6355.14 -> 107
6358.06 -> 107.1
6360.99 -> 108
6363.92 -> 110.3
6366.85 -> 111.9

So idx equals 114.8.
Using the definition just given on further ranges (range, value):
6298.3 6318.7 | 116.5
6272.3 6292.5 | 111.7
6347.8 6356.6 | 115.4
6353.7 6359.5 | 107.1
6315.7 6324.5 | 107.9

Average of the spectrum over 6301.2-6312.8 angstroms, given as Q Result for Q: 113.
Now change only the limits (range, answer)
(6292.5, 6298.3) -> 107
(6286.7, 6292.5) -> 103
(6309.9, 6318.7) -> 107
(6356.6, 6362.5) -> 108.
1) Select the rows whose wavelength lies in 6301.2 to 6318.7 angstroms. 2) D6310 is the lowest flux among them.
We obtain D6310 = 105.3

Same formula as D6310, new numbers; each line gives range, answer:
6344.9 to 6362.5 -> 107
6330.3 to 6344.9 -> 106.5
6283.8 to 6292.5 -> 98.64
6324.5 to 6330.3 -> 106.8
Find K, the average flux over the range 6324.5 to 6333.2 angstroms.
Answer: 107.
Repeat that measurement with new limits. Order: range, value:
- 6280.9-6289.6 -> 99.7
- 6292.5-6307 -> 111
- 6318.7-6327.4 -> 107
